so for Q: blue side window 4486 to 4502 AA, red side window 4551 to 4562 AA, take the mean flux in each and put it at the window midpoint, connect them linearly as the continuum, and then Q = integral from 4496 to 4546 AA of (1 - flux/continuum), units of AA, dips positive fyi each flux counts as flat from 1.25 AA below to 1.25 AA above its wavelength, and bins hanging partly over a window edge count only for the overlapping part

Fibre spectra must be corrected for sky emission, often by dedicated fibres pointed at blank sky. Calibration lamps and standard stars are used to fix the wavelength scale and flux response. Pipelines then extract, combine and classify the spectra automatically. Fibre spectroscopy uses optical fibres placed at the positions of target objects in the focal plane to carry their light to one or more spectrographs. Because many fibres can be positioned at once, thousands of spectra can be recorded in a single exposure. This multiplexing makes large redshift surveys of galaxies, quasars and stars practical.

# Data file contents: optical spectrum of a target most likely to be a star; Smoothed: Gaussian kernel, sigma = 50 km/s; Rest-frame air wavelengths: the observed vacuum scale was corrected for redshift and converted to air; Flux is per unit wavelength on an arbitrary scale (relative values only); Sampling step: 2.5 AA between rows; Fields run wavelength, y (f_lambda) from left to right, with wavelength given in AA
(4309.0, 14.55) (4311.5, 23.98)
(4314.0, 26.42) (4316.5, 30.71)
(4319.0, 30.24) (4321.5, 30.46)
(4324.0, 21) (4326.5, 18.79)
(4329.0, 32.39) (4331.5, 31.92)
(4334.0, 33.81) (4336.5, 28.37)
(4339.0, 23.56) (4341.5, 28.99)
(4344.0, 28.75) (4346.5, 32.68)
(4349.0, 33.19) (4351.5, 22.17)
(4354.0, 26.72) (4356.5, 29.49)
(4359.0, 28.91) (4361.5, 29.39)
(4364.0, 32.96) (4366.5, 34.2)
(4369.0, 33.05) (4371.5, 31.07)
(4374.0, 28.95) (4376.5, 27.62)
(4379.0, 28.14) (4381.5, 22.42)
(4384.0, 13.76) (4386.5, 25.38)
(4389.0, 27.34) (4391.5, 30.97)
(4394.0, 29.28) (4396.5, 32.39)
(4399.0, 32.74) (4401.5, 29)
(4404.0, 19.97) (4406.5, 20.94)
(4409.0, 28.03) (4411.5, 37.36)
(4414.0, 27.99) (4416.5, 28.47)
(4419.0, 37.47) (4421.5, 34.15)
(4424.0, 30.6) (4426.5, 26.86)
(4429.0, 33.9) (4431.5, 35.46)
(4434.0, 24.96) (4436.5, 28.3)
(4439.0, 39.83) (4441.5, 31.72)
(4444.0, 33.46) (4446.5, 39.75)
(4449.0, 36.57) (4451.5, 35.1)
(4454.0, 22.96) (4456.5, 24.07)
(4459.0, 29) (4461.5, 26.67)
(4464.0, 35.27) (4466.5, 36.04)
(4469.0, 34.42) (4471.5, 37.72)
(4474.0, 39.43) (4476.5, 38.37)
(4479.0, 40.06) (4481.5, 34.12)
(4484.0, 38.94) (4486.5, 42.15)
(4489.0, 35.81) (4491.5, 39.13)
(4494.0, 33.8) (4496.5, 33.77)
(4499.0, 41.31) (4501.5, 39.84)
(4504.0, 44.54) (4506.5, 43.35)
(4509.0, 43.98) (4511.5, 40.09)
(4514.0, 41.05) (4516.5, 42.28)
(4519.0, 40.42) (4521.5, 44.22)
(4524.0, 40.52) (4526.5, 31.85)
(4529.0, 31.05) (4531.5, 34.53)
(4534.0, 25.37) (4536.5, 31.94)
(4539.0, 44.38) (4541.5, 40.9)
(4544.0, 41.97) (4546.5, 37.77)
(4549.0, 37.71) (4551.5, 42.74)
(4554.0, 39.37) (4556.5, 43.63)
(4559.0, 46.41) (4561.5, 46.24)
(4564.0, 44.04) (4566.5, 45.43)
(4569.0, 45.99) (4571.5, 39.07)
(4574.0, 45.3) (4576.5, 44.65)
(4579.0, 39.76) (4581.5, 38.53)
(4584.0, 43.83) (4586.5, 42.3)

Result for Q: 1.5 AA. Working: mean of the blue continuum 37.7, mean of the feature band 38.9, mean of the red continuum 43.6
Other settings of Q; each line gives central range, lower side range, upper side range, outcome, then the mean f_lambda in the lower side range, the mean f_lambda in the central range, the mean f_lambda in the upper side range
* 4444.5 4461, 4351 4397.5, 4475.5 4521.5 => 1.99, 28.2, 31.1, 39.7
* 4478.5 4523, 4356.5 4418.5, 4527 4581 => -4.18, 28.5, 39.9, 40.2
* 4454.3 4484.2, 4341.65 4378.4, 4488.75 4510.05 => 2.87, 29.9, 34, 39.6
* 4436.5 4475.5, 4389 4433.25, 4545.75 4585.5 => 0.51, 30.2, 33.3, 42.6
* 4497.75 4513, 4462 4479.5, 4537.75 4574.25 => -1.17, 36.8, 42.2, 42.7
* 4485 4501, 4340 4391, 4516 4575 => -0.50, 28.3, 37.8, 40.1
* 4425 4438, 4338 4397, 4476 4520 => 1.45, 28.4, 30.1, 39.6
